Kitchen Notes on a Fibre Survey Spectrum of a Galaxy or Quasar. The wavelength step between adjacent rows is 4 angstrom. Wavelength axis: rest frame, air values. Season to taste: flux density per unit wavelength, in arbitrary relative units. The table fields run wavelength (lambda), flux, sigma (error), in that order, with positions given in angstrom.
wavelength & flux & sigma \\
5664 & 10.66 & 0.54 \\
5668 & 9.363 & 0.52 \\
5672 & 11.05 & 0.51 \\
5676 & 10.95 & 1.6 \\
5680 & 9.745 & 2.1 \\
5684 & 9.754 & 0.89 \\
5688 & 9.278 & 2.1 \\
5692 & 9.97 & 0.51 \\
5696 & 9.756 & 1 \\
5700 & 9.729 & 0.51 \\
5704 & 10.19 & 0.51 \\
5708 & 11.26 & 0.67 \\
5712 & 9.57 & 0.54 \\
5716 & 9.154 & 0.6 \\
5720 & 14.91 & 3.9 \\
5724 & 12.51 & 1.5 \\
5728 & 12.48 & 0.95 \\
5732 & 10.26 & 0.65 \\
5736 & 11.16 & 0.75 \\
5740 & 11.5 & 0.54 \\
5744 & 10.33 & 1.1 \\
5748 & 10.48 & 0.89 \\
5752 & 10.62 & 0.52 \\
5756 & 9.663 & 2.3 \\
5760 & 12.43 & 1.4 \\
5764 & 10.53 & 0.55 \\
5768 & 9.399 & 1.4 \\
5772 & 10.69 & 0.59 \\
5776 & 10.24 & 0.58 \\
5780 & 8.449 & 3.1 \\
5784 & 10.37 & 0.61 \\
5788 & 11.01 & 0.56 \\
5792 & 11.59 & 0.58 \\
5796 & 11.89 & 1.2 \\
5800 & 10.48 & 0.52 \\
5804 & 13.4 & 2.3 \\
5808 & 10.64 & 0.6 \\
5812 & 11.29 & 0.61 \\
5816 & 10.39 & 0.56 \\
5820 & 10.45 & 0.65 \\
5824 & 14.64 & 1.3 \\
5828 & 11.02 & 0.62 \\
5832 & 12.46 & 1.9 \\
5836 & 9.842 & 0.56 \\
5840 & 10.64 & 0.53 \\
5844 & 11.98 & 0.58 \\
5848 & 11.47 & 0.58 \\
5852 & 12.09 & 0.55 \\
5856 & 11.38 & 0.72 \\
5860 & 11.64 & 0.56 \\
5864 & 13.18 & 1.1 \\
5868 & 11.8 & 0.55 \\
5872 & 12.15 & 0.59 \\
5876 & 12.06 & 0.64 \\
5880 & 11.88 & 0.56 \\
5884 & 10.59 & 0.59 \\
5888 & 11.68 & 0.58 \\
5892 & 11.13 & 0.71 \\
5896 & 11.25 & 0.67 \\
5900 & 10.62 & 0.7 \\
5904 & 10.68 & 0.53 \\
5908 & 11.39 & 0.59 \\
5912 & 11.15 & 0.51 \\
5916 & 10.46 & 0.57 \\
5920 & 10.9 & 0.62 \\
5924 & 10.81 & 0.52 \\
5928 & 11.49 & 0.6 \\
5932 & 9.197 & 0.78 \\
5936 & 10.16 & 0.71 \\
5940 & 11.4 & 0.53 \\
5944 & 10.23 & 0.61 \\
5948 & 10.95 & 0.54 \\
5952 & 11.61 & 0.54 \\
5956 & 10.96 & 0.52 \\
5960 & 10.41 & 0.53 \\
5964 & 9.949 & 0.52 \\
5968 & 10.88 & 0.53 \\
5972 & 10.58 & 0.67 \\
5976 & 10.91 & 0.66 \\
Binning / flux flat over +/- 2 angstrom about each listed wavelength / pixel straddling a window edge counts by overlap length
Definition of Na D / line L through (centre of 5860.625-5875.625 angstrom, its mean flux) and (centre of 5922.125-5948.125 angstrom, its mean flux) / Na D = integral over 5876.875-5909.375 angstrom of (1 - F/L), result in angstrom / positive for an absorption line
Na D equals 1.29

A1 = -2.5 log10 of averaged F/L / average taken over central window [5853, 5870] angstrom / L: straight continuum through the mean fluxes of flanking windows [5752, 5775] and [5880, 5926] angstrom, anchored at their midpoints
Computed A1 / -0.11 mag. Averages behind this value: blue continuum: 10.5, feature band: 12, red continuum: 11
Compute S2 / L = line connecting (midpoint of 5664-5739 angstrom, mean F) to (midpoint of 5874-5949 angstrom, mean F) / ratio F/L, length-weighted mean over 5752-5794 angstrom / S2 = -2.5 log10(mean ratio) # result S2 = 0.03 mag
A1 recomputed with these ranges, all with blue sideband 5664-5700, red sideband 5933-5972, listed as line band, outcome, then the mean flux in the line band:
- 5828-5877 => -0.123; 11.7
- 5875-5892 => -0.095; 11.5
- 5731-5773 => -0.049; 10.6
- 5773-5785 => 0.058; 9.71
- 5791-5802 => -0.101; 11.3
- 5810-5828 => -0.126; 11.6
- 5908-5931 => -0.033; 10.9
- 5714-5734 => -0.173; 11.9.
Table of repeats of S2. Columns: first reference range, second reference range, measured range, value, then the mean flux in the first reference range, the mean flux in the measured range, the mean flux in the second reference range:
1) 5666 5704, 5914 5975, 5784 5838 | -0.112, 9.97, 11.4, 10.7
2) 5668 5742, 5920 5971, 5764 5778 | 0.054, 10.7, 10.2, 10.7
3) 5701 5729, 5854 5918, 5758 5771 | 0.058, 11.3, 10.8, 11.4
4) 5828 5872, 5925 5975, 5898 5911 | 0.019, 11.6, 10.9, 10.7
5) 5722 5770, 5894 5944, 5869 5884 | -0.097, 10.9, 11.8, 10.8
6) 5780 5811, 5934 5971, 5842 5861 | -0.069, 11.2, 11.7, 10.7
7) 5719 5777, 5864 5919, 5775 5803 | 0.048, 11.1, 10.7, 11.4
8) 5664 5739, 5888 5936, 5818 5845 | -0.078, 10.6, 11.6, 10.8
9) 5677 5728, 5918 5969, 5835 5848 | -0.036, 10.6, 11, 10.7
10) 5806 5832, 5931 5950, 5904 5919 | -0.025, 11.5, 11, 10.5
